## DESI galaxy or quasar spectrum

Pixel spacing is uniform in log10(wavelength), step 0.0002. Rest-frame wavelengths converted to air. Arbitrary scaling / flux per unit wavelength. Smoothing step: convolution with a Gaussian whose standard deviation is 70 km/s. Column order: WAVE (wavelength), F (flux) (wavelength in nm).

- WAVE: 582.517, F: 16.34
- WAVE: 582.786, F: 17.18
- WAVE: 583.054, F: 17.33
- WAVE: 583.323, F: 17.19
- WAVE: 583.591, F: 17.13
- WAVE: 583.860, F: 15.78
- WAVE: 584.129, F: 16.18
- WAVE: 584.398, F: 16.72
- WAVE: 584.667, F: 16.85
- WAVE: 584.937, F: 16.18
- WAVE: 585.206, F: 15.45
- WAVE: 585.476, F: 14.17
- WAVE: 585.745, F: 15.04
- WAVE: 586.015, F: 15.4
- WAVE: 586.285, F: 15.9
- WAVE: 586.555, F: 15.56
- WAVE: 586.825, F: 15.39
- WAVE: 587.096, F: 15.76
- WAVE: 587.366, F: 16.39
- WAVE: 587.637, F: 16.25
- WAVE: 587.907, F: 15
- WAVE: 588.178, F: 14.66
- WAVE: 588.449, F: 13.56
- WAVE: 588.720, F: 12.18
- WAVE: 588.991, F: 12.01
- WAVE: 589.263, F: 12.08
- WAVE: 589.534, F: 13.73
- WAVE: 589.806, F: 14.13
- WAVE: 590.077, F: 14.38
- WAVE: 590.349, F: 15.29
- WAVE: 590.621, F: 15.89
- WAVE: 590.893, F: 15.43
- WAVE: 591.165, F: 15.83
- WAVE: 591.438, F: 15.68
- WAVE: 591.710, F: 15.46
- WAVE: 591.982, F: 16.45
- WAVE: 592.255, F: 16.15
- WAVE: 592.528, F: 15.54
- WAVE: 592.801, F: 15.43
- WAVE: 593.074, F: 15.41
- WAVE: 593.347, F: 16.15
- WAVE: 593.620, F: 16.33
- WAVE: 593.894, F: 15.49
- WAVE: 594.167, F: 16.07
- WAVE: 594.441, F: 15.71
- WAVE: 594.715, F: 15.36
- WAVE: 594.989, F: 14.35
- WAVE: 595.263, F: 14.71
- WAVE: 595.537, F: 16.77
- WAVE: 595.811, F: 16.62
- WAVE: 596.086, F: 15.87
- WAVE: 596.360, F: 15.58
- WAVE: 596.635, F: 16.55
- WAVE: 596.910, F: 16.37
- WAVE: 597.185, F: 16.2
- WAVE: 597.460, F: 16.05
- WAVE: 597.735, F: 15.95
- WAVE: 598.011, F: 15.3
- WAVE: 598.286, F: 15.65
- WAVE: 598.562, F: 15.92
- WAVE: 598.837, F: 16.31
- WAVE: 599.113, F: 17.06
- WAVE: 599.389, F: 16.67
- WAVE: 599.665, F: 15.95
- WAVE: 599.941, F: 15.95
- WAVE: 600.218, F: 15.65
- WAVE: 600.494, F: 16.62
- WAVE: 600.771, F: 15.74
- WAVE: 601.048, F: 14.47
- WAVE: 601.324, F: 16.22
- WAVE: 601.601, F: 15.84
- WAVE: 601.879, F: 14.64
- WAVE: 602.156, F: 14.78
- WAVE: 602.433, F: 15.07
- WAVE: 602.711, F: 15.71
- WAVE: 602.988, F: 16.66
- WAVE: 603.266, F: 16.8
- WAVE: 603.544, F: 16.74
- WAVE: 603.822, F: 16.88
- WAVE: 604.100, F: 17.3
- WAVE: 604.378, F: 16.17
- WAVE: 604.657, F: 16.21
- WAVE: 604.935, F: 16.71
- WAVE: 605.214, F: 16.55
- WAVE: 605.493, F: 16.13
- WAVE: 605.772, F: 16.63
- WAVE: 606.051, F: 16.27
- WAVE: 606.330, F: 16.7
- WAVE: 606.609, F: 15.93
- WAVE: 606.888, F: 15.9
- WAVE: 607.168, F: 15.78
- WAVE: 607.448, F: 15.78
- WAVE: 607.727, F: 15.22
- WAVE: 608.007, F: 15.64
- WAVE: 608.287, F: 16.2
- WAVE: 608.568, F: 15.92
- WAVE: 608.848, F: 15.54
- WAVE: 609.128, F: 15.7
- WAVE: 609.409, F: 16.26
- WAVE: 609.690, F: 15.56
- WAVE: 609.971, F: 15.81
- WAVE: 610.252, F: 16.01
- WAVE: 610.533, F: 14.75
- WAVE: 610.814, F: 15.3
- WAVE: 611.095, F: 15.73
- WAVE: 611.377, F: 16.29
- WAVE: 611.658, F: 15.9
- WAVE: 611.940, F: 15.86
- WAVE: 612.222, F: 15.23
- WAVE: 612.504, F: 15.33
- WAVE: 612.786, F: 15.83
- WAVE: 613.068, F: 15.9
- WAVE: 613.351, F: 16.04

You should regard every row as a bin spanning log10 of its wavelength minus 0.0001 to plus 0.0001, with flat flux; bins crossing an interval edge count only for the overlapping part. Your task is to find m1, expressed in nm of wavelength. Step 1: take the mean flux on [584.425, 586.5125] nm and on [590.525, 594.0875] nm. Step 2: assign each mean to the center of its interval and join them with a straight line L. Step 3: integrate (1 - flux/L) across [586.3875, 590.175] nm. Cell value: 0.319 nm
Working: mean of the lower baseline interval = 15.6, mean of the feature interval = 14.4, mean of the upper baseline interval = 15.8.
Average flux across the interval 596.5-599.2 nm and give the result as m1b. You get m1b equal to 16.1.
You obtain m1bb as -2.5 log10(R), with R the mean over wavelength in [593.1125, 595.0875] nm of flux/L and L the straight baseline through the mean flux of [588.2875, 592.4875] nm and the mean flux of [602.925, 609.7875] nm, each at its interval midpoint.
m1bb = -0.05 mag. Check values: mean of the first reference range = 14.6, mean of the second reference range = 16.2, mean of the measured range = 15.6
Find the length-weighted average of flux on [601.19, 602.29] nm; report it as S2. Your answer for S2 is 15.4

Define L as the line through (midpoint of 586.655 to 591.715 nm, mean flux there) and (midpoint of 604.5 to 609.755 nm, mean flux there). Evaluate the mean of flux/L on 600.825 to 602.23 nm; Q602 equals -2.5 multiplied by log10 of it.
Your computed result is 0.03 mag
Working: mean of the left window 14.7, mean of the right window 16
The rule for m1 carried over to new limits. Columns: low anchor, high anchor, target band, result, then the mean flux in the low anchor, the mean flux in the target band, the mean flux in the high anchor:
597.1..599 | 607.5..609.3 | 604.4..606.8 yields -0.09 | 15.9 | 16.4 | 15.7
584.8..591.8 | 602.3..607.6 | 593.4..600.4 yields -0.15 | 14.9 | 15.9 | 16.3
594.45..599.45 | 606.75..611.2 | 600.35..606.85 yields -0.13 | 15.9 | 16.1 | 15.7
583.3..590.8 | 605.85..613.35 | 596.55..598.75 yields -0.08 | 15.1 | 16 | 15.8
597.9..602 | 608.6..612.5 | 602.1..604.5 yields -0.07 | 15.9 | 16.3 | 15.7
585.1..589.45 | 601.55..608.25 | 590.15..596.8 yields -0.26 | 14.7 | 15.7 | 16.1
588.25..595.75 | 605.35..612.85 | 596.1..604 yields -0.29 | 15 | 16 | 15.8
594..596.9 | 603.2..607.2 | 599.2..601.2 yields 0.03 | 15.8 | 15.9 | 16.5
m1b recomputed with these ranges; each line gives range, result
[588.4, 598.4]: 15.3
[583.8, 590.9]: 15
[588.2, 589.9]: 13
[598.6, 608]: 16.1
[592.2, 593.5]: 15.7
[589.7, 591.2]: 15.1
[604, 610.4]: 16.1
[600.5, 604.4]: 15.9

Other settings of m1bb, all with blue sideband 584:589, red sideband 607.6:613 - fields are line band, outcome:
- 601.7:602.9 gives 0.029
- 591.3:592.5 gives -0.037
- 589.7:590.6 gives 0.039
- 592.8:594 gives -0.029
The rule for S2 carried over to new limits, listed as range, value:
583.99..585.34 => 16.3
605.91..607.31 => 16.1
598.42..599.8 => 16.4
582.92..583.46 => 17.3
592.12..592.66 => 15.8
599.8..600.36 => 15.8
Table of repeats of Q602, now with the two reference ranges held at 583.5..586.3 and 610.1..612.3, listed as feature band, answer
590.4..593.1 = 0.01 mag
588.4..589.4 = 0.27 mag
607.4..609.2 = 0.00 mag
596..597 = -0.02 mag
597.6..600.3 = -0.02 mag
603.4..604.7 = -0.07 mag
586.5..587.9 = 0.00 mag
